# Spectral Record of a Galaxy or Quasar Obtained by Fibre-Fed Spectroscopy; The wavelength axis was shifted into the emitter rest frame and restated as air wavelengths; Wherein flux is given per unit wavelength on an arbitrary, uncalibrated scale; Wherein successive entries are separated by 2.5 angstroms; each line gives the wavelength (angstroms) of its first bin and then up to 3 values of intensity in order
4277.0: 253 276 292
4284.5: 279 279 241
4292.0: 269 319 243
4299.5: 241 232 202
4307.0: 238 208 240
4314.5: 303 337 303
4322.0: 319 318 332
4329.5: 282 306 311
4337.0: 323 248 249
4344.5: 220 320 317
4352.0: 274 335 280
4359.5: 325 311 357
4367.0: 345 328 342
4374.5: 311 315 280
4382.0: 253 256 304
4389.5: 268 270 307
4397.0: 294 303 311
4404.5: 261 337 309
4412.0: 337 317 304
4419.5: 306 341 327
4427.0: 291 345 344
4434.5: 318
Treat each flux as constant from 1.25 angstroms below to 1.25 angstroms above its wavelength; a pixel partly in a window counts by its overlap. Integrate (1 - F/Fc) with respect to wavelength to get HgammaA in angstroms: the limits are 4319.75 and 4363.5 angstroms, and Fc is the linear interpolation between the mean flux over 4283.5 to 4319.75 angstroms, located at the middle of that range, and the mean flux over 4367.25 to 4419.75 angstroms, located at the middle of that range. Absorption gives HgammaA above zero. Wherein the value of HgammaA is -3.2 angstroms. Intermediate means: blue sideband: 261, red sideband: 301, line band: 299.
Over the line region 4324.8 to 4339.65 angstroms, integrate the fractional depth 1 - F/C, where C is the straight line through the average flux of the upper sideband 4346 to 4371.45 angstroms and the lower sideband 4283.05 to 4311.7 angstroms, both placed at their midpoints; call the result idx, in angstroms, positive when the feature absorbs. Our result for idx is -0.8 angstroms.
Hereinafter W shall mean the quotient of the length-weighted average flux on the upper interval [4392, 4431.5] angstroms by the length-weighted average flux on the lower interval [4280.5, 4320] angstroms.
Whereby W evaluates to 1.18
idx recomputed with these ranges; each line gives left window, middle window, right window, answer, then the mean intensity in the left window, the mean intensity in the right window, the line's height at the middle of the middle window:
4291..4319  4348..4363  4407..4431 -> -1.10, 259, 321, 286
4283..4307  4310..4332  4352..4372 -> -1.48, 256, 324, 282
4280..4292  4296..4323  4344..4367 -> 2.39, 273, 309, 285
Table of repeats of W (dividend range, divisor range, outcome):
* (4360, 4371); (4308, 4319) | 1.22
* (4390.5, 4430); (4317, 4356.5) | 1.04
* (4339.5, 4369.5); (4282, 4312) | 1.20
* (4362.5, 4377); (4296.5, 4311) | 1.47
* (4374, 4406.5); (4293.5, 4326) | 1.07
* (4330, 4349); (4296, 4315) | 1.20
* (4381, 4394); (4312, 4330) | 0.88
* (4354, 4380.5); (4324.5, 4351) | 1.10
